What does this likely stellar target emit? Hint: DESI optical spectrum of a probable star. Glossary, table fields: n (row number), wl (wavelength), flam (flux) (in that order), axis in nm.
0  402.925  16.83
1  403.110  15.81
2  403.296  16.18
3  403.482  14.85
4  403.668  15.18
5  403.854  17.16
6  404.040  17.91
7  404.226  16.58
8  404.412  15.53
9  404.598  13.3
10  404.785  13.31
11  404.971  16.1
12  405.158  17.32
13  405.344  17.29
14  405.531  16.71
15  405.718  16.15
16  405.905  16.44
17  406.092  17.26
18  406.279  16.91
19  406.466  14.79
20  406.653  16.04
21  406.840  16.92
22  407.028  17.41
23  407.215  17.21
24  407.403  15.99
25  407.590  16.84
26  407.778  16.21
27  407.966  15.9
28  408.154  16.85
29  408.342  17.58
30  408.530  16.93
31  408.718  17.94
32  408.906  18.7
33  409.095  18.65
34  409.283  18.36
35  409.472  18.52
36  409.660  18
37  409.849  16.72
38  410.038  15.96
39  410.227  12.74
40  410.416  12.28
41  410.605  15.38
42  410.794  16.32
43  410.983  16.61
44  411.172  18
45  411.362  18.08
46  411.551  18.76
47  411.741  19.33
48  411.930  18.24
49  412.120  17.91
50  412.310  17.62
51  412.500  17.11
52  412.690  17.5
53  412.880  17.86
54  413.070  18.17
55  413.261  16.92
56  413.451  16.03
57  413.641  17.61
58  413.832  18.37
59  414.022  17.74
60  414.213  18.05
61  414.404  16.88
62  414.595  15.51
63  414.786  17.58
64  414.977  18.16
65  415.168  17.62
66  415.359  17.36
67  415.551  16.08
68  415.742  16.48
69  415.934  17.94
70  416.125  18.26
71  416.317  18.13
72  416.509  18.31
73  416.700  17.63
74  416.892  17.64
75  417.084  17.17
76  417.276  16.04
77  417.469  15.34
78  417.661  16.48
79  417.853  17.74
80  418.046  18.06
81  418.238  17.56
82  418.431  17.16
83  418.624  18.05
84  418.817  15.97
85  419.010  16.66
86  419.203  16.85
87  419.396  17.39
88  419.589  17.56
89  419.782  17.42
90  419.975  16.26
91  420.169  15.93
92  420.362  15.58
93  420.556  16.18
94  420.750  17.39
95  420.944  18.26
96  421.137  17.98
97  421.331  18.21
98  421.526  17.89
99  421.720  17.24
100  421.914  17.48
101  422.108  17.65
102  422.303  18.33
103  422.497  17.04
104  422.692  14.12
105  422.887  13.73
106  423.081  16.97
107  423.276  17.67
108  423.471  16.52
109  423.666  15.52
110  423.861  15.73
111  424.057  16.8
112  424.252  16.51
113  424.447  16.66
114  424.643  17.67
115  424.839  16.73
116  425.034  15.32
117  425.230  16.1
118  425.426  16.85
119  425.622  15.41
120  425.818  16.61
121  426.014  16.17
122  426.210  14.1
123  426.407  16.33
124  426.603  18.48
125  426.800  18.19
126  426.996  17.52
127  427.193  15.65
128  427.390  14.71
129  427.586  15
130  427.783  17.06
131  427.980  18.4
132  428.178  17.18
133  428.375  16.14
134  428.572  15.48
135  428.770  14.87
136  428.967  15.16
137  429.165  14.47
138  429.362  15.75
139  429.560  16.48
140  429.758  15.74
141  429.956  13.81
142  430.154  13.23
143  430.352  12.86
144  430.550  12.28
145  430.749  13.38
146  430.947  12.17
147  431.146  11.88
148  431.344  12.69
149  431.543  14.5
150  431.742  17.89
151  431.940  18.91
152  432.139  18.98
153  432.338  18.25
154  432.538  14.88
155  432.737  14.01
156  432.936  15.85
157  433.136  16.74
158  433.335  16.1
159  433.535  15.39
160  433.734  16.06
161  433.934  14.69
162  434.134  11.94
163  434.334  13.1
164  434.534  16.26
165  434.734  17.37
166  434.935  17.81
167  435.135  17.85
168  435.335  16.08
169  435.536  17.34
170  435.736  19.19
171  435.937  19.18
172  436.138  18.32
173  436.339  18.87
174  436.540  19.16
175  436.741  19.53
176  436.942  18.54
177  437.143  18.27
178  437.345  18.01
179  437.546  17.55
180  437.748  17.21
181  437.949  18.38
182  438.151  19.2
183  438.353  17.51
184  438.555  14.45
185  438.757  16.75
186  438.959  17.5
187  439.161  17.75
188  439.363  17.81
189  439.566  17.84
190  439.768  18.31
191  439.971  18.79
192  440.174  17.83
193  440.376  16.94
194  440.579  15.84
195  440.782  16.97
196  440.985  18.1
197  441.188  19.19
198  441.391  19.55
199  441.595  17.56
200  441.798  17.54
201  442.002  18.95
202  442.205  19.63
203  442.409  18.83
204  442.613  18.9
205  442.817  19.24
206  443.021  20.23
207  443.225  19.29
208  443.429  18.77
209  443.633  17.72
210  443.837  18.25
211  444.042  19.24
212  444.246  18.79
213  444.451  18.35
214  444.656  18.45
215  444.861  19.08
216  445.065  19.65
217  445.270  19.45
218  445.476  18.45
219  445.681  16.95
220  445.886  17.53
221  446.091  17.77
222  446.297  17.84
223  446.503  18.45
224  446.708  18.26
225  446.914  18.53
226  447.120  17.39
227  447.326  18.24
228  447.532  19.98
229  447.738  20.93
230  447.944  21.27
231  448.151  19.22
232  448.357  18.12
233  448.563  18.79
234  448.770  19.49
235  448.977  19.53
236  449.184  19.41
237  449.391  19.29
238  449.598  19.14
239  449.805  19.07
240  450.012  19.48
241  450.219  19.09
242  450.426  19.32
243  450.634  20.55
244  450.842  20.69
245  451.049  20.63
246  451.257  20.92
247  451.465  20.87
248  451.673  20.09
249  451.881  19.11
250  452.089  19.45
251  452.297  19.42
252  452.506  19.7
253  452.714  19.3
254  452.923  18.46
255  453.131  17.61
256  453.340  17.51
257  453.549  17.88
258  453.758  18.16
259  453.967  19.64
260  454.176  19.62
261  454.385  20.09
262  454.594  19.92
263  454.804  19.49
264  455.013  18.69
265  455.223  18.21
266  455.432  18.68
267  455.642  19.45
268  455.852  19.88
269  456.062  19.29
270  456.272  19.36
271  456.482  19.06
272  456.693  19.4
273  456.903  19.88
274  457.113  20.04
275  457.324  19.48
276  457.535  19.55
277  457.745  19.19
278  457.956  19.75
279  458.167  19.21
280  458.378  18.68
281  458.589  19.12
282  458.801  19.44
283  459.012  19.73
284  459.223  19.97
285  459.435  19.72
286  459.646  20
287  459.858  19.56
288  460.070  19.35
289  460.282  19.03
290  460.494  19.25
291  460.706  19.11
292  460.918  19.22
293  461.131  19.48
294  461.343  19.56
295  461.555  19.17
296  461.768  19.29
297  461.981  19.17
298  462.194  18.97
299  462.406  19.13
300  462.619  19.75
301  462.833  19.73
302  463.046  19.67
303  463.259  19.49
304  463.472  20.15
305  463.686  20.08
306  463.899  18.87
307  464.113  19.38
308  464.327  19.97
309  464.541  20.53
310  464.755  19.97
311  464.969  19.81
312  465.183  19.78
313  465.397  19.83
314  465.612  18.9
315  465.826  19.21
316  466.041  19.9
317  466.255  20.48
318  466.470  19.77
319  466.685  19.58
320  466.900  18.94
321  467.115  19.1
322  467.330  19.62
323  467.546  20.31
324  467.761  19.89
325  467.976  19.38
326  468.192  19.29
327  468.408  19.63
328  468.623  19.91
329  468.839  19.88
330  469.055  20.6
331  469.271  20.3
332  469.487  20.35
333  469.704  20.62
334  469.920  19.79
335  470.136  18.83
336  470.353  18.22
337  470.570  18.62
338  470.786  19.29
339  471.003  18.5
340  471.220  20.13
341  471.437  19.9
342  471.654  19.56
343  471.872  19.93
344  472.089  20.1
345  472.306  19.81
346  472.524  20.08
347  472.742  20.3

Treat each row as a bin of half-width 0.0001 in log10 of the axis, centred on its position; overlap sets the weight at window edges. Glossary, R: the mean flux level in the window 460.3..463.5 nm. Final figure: 19.4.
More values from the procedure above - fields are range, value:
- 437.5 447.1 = 18.2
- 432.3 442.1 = 17.3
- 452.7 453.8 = 18.1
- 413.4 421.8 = 17.2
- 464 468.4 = 19.7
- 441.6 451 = 19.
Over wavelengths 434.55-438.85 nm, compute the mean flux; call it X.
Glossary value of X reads 17.9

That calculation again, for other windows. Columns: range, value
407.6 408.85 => 17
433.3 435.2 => 15.6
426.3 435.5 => 15.6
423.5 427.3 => 16.4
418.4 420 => 17.1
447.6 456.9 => 19.4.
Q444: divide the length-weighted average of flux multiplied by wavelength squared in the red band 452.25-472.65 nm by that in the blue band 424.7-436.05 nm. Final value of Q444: 1.4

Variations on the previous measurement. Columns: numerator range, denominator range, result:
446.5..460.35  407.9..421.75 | 1.34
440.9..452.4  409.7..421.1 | 1.29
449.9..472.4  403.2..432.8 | 1.44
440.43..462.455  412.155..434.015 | 1.32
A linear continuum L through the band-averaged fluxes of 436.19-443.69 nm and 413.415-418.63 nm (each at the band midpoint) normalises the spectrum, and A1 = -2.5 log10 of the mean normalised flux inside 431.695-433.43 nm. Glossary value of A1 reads 0.07 mag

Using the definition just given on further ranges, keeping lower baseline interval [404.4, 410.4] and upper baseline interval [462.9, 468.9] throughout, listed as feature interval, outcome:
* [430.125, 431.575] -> 0.36 mag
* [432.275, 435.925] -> 0.12 mag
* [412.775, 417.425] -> -0.03 mag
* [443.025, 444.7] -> -0.01 mag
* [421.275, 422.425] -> -0.03 mag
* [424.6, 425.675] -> 0.08 mag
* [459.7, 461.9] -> 0.01 mag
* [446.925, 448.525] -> -0.03 mag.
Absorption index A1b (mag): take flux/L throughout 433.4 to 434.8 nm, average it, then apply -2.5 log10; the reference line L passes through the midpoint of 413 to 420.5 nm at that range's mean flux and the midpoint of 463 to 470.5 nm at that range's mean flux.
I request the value 0.20 mag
